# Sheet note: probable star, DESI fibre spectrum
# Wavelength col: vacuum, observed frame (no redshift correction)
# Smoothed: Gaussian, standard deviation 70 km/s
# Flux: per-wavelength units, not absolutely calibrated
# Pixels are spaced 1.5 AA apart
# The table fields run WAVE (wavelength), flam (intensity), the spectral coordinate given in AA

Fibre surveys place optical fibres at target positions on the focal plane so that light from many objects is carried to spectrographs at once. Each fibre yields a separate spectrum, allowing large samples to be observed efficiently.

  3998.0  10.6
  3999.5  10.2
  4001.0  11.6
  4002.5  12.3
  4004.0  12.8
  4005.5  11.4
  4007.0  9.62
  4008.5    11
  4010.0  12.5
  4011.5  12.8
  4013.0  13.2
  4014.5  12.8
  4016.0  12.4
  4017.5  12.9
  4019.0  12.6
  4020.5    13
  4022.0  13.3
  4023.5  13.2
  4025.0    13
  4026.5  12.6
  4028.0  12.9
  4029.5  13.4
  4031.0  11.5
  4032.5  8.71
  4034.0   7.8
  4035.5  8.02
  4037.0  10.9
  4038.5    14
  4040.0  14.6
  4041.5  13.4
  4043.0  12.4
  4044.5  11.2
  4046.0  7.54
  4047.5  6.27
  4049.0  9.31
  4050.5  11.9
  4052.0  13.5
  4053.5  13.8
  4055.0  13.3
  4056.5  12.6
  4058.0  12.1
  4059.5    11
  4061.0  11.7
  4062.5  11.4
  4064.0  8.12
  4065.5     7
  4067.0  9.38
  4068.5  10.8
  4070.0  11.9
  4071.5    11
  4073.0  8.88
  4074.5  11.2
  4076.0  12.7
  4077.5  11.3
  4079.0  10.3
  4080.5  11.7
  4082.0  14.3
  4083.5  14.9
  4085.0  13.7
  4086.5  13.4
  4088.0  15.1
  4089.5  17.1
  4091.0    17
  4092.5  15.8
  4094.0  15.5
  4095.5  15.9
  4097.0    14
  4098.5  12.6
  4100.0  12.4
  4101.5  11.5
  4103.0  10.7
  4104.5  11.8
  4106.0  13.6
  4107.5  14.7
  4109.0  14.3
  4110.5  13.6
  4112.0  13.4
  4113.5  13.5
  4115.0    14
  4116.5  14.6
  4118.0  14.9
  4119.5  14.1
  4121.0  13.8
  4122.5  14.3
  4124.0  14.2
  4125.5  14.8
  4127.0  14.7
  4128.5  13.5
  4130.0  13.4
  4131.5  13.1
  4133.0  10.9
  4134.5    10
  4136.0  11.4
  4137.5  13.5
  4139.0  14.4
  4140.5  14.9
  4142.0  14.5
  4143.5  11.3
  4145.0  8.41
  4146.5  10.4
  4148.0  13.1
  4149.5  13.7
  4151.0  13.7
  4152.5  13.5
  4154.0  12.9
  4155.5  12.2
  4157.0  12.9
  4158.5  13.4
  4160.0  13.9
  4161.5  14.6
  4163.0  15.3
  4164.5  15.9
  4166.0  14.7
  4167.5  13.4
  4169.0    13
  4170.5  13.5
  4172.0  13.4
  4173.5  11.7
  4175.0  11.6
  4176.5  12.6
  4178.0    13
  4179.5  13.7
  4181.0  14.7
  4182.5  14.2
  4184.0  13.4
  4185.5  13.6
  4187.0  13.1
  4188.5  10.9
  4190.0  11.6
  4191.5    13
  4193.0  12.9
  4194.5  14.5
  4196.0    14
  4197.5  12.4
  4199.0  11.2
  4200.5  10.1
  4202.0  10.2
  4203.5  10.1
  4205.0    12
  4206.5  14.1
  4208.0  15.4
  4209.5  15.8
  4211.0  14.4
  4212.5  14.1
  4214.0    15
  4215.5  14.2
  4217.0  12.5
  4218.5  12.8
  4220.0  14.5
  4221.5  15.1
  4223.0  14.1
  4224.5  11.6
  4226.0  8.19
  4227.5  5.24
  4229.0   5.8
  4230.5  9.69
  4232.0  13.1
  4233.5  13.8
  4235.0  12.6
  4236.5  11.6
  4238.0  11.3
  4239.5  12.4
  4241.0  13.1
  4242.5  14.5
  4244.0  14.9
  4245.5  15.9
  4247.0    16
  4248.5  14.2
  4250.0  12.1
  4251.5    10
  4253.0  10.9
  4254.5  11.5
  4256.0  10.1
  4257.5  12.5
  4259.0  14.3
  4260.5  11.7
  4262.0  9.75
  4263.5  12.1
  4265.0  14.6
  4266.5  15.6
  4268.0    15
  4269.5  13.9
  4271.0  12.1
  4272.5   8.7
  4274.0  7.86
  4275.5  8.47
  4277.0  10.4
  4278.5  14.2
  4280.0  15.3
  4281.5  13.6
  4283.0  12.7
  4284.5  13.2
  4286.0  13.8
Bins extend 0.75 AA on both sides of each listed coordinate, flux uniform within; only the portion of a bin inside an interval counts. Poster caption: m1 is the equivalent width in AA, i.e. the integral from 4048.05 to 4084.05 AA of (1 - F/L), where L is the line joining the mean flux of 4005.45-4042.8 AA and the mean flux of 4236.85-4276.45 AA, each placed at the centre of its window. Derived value 2.3 AA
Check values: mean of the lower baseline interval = 12.1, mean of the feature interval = 11.4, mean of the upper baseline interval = 12.4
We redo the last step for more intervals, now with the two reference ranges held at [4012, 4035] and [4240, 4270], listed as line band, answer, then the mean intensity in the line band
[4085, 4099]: -2.99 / 15.1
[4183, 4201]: 0.35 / 12.6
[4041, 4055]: 1.33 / 11.1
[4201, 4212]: -0.14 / 13.1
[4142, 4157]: 0.48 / 12.3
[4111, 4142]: -2.45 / 13.6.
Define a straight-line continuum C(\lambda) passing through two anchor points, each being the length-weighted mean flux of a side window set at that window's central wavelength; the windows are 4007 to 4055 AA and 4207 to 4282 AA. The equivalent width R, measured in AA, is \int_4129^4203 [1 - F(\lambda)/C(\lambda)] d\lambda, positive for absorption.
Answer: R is -3.7 AA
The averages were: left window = 11.8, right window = 12.5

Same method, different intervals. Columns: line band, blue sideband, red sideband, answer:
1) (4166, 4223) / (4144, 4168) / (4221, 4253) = -2.1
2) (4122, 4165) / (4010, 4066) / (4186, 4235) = -3.9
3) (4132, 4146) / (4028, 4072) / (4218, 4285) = -0.7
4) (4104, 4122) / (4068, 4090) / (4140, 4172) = -1.4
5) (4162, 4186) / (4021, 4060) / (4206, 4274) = -2.6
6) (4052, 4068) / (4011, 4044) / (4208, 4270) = 1.5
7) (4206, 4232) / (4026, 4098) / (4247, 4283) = -0.7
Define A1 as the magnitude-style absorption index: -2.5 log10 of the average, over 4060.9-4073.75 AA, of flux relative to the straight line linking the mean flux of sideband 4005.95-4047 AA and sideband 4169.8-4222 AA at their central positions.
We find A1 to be 0.22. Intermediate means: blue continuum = 11.9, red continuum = 13.1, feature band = 9.94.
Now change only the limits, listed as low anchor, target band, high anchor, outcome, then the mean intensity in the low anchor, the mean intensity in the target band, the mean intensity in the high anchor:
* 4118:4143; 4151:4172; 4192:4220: -0.03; 13.5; 13.8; 13.1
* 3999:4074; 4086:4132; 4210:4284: -0.19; 11.5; 14.1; 12.4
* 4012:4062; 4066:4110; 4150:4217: -0.05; 11.8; 13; 13.3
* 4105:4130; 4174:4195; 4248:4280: 0.01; 14.1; 13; 12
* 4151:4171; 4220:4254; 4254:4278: 0.02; 13.8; 12.1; 11.8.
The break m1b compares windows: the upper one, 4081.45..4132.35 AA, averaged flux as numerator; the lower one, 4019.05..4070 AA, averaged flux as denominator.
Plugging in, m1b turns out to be 1.24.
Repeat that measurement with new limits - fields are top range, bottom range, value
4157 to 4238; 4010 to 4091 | 1.08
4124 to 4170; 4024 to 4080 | 1.19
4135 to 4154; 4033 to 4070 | 1.16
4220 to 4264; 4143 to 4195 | 0.92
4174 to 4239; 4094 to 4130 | 0.91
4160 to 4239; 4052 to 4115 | 1.01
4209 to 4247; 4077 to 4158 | 0.95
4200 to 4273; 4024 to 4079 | 1.13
